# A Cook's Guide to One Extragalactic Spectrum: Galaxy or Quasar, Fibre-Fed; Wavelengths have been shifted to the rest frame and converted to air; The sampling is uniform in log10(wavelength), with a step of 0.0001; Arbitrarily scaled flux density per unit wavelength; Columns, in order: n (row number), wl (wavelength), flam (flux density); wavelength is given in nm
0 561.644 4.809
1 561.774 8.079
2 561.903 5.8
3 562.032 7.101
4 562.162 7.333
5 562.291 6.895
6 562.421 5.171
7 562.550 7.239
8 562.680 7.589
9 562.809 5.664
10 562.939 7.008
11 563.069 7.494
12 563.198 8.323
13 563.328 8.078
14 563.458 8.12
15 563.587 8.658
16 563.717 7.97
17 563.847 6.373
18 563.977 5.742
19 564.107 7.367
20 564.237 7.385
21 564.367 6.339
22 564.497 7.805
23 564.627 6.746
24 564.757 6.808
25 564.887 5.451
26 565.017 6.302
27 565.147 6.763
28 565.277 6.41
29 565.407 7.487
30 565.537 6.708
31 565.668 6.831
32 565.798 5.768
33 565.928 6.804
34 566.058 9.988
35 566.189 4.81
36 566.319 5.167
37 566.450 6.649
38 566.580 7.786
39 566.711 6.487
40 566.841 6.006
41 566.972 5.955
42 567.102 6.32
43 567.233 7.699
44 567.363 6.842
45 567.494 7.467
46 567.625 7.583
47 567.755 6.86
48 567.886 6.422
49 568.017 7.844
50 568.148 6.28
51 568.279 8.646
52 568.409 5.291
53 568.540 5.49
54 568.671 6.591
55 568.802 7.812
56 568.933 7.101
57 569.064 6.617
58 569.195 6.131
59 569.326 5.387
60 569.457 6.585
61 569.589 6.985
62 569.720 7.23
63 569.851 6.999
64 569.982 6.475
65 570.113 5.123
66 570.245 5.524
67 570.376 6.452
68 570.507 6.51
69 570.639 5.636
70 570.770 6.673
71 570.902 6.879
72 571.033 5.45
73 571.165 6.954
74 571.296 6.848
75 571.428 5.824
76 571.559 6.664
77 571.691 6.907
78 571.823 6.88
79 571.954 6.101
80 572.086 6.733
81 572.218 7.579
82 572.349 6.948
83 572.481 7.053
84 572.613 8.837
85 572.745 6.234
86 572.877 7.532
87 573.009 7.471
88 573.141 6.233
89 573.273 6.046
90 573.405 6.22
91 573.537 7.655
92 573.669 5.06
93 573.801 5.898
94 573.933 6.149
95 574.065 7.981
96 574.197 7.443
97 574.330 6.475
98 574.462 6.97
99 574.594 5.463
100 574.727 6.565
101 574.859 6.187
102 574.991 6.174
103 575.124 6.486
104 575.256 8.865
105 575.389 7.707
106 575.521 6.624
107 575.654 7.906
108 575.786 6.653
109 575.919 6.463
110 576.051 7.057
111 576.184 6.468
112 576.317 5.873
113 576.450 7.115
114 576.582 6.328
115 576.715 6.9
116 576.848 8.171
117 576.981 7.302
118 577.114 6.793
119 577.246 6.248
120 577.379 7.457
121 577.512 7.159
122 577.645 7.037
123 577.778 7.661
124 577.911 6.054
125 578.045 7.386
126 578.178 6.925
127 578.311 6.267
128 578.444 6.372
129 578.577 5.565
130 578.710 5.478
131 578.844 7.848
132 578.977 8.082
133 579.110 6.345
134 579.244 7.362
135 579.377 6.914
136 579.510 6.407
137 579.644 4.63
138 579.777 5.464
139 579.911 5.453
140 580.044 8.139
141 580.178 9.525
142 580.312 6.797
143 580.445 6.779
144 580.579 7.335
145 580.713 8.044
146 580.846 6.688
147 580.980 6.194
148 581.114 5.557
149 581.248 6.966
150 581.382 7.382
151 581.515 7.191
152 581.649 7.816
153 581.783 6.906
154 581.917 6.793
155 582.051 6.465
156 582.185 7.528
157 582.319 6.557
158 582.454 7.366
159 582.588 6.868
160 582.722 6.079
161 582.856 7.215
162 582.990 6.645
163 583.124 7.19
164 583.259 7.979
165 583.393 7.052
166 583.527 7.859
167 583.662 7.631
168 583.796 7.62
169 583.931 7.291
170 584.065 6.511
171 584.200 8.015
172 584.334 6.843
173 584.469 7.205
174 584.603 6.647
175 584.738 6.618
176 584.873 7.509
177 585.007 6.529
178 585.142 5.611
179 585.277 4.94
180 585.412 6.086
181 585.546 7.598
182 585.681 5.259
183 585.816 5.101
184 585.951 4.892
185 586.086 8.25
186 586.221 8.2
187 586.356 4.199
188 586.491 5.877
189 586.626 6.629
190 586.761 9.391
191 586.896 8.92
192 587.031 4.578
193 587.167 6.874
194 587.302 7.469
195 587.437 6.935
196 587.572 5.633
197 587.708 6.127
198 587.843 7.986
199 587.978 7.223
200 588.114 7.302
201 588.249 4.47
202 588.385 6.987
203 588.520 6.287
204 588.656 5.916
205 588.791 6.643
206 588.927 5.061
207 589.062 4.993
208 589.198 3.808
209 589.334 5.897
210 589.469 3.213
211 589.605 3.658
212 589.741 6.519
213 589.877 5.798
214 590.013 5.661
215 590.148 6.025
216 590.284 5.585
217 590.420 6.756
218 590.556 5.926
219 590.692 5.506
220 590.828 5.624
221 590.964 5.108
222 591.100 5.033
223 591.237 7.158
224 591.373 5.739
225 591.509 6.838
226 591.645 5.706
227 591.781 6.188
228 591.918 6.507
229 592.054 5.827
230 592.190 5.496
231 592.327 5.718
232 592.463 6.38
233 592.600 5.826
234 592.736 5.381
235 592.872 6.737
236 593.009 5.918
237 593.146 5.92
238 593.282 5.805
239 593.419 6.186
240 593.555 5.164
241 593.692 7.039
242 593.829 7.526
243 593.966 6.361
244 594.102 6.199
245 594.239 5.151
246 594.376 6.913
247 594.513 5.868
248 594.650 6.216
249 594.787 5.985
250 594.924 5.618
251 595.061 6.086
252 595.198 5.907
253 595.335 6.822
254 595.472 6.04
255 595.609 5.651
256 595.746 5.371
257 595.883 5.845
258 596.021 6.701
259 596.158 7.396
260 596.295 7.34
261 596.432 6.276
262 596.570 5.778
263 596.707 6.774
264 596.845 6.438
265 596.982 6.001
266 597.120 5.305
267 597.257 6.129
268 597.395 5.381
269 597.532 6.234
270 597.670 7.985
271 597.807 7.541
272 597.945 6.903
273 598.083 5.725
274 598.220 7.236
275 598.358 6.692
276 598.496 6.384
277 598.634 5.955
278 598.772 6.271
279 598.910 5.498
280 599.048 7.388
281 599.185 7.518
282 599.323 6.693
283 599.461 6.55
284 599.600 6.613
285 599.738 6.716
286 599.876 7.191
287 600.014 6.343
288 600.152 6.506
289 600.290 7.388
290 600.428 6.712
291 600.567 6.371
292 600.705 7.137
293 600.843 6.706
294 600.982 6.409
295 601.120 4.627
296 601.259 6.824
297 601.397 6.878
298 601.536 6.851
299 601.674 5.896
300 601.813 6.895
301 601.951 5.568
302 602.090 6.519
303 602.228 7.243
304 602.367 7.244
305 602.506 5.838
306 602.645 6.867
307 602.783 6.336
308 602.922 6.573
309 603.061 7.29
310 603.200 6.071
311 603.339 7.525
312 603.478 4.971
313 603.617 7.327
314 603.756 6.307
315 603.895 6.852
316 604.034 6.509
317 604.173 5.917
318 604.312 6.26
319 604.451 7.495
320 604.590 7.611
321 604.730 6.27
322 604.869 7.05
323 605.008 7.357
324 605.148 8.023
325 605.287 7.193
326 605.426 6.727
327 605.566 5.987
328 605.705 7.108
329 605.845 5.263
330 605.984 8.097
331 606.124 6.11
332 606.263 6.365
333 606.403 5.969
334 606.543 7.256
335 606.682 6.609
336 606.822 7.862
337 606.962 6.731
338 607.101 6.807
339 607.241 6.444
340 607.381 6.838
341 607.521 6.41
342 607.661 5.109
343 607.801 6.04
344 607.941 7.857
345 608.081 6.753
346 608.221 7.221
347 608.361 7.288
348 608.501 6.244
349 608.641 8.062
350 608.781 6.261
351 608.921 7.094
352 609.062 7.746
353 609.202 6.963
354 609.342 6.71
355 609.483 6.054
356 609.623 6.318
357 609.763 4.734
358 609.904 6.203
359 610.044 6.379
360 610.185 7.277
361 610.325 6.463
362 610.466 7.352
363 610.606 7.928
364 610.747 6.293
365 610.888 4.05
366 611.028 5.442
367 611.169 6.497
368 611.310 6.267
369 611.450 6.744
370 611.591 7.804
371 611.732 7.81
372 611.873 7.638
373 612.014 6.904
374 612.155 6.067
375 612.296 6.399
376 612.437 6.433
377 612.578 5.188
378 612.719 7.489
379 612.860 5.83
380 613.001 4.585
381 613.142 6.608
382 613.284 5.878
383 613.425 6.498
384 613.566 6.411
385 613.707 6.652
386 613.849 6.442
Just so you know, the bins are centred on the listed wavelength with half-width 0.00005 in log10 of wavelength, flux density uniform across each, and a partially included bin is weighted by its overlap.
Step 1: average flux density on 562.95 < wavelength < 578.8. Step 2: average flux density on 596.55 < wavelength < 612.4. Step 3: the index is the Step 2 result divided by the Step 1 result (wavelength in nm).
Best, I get 0.98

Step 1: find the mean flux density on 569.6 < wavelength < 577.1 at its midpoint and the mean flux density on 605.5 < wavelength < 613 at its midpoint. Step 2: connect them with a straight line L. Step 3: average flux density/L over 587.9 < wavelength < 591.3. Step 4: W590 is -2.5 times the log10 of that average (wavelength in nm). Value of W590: 0.17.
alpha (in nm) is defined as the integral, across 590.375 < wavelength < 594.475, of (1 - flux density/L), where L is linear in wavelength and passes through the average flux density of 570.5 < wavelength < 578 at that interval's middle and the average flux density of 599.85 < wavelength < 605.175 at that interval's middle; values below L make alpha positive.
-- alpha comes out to 0.40 nm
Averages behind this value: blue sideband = 6.79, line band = 6.05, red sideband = 6.65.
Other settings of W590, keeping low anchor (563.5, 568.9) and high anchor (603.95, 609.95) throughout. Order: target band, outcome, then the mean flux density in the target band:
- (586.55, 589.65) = 0.10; 6.19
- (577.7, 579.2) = 0.01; 6.73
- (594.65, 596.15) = 0.12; 6.07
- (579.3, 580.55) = 0.01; 6.71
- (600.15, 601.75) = 0.03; 6.53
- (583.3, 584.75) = -0.07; 7.25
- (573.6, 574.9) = 0.06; 6.43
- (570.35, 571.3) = 0.07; 6.4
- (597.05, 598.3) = 0.04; 6.5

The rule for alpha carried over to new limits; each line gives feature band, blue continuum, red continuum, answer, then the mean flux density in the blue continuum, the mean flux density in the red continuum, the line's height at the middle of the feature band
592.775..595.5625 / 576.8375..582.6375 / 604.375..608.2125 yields 0.27 nm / 6.88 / 6.8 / 6.83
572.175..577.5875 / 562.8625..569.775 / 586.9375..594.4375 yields -0.25 nm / 6.88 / 5.98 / 6.56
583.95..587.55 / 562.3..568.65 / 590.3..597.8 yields -0.16 nm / 6.87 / 6.13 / 6.35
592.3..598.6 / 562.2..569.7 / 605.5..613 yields 0.39 nm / 6.85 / 6.6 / 6.68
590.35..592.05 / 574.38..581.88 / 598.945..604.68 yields 0.18 nm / 6.85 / 6.64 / 6.73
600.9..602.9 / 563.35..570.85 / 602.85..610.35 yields 0.08 nm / 6.73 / 6.7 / 6.71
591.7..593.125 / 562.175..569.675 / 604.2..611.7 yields 0.16 nm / 6.85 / 6.7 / 6.75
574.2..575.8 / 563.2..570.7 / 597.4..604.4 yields -0.04 nm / 6.76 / 6.59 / 6.72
